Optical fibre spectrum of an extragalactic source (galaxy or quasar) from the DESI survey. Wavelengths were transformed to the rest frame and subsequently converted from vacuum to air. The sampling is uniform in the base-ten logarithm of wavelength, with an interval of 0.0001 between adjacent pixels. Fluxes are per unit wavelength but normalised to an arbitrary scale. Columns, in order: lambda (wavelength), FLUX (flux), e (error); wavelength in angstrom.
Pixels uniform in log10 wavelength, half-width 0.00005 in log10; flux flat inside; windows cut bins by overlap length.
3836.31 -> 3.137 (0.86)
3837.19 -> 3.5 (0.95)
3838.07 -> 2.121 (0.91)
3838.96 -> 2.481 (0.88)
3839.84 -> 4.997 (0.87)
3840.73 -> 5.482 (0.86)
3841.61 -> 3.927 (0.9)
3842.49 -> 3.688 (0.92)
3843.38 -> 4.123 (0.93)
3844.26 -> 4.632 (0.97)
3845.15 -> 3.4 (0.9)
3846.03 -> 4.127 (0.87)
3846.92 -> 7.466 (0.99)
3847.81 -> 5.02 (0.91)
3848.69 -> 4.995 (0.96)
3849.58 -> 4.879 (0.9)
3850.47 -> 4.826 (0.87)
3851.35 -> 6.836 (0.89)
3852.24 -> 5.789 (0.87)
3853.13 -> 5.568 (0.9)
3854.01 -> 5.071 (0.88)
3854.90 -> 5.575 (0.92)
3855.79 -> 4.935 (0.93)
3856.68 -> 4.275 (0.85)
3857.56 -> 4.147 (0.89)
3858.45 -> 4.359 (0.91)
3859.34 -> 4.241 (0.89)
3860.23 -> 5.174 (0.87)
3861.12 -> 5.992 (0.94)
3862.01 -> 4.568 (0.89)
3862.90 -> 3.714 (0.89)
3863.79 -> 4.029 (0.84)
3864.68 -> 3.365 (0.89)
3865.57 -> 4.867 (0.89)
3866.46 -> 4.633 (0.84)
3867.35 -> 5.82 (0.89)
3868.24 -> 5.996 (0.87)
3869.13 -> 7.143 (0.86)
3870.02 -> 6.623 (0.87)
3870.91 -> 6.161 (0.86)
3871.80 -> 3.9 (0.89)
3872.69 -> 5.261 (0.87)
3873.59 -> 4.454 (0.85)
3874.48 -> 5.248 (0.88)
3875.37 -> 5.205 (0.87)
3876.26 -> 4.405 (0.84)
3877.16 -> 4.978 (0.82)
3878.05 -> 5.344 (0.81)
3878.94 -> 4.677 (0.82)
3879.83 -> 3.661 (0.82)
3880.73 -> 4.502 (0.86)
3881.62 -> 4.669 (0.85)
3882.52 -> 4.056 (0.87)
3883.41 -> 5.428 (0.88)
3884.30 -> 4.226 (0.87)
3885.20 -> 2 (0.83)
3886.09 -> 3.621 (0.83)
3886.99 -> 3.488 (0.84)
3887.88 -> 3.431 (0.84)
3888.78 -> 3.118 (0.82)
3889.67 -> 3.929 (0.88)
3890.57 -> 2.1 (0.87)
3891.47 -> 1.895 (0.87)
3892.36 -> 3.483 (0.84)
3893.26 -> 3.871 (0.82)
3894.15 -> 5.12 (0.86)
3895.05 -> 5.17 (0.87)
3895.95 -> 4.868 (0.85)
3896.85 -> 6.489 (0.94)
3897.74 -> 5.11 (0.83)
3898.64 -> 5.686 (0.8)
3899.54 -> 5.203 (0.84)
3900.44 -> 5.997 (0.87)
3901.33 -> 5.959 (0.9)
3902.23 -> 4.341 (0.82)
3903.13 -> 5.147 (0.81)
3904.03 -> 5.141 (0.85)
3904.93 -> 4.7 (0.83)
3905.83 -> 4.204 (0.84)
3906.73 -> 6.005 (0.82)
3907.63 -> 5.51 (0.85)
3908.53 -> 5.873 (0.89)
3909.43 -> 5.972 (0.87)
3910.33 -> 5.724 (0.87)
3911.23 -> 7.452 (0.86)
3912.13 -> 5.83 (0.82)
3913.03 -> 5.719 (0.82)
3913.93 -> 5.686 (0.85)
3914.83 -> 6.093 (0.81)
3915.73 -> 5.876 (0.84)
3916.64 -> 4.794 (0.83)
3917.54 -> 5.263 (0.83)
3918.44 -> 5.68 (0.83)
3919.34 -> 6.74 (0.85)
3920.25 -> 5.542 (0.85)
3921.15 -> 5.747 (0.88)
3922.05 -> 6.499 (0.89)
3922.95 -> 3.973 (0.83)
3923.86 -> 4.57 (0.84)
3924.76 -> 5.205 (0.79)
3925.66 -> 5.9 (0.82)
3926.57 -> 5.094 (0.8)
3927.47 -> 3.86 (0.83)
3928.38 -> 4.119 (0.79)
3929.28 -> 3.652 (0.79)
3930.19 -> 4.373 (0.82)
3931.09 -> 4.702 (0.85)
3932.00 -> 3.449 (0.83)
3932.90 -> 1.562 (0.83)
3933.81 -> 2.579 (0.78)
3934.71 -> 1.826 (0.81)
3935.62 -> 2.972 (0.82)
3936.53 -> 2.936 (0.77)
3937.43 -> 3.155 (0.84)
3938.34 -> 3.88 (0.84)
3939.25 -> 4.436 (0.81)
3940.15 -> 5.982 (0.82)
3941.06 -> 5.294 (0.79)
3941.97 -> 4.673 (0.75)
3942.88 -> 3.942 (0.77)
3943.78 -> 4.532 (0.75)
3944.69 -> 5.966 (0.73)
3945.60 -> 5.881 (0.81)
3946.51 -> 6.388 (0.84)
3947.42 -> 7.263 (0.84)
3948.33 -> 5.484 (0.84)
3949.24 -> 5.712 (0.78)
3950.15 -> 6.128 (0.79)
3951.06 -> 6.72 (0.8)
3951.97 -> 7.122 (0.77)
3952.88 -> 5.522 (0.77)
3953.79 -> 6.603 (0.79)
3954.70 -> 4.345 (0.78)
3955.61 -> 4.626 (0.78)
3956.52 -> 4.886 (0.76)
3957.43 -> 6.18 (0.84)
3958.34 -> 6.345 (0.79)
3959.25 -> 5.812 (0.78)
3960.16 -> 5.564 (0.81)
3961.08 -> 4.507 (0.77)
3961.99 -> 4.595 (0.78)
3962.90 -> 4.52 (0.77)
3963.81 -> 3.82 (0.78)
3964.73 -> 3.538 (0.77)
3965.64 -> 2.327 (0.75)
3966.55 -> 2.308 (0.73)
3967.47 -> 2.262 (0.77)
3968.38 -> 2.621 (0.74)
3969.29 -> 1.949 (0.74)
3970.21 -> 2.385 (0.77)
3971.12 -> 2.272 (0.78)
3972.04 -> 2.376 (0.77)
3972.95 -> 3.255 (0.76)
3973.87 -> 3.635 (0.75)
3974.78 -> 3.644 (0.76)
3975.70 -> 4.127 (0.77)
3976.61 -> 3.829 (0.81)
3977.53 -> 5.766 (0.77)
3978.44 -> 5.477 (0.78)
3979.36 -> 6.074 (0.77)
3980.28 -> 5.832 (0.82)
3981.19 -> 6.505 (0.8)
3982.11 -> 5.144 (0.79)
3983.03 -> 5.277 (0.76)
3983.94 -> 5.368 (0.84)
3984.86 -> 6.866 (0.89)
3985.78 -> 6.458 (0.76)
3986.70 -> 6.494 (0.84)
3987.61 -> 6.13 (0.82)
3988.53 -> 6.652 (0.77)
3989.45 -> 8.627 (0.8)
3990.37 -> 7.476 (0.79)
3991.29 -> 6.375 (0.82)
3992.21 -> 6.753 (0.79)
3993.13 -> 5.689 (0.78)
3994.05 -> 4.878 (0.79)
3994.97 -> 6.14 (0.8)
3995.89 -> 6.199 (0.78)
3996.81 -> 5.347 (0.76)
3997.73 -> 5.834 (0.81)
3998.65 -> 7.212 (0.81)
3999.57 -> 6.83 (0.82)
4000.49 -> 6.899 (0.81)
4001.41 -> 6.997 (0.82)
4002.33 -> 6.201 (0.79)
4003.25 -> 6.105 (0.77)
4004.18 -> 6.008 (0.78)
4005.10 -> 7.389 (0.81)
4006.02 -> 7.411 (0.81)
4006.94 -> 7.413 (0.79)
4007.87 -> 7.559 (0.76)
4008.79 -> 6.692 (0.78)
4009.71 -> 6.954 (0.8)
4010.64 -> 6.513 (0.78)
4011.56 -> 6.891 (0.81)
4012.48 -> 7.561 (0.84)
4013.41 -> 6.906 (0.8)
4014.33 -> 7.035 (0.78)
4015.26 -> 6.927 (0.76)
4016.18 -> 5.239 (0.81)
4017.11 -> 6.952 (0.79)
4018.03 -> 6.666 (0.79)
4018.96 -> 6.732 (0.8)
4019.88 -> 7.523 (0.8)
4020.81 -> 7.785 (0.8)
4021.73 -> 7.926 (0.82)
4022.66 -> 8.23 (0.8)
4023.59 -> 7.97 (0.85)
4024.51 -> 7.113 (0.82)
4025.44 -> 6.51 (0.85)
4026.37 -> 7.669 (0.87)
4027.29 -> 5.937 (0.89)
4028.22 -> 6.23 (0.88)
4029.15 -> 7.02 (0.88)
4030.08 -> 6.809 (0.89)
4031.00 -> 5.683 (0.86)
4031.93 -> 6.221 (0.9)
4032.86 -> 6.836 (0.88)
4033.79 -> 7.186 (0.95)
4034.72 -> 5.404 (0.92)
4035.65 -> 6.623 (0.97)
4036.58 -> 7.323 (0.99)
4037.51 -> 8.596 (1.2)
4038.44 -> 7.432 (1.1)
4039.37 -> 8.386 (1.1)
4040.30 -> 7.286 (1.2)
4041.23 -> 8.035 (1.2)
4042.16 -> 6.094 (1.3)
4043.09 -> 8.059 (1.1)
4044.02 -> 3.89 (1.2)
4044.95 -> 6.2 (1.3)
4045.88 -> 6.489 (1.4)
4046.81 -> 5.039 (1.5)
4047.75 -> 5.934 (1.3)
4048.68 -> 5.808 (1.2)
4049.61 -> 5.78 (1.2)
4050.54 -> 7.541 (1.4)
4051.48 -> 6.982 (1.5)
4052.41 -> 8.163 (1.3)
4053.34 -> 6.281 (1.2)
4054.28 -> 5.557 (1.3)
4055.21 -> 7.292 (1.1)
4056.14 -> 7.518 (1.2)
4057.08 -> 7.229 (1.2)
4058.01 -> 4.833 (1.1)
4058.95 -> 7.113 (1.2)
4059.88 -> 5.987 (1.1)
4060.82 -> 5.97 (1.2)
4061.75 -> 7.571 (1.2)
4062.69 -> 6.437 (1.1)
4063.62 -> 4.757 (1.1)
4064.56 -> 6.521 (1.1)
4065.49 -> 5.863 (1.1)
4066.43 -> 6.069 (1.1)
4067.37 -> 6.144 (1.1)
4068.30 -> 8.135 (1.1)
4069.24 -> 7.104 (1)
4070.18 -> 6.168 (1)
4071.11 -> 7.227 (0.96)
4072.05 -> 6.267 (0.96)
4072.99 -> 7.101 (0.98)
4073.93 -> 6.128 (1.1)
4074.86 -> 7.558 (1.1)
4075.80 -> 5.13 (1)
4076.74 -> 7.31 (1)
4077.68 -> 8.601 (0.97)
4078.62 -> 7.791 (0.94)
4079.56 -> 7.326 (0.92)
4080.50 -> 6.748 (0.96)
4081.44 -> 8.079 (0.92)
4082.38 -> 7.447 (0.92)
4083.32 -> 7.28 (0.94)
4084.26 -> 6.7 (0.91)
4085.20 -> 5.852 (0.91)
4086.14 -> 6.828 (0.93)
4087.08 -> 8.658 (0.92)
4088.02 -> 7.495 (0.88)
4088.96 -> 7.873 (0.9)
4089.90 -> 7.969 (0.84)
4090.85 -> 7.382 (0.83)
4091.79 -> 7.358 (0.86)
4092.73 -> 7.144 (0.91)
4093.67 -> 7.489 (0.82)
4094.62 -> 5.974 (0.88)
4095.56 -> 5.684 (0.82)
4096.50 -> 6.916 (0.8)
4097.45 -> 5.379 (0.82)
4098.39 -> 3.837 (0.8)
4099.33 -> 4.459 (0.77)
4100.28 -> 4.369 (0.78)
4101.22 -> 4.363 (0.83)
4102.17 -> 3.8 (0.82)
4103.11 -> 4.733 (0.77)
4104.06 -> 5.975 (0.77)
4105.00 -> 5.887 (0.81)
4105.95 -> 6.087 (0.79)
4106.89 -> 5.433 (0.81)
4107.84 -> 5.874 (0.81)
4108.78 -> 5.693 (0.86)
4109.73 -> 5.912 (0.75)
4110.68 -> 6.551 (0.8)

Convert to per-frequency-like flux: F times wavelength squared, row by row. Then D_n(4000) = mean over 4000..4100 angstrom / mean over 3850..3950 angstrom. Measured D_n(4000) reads 1.51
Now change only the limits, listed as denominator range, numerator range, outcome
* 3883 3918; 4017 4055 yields 1.50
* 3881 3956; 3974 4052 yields 1.41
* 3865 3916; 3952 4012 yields 1.16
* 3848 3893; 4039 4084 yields 1.60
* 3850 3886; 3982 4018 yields 1.44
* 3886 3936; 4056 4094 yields 1.58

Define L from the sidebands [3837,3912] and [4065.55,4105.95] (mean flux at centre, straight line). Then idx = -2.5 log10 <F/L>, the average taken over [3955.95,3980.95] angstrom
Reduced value 0.33 mag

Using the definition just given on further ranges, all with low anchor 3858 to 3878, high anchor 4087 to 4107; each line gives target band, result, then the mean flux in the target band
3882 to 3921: 0.05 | 4.93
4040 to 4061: -0.11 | 6.48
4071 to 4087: -0.18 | 7.06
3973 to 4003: -0.07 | 5.93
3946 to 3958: -0.10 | 5.92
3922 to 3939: 0.34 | 3.85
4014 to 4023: -0.24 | 7.09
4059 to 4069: -0.09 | 6.4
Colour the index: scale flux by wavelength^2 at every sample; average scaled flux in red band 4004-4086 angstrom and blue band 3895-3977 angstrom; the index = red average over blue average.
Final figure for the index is 1.5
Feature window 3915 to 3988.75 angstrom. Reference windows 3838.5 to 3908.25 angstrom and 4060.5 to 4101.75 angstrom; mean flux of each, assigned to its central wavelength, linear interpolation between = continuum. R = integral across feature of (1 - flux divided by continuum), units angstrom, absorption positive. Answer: 9.3 angstrom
